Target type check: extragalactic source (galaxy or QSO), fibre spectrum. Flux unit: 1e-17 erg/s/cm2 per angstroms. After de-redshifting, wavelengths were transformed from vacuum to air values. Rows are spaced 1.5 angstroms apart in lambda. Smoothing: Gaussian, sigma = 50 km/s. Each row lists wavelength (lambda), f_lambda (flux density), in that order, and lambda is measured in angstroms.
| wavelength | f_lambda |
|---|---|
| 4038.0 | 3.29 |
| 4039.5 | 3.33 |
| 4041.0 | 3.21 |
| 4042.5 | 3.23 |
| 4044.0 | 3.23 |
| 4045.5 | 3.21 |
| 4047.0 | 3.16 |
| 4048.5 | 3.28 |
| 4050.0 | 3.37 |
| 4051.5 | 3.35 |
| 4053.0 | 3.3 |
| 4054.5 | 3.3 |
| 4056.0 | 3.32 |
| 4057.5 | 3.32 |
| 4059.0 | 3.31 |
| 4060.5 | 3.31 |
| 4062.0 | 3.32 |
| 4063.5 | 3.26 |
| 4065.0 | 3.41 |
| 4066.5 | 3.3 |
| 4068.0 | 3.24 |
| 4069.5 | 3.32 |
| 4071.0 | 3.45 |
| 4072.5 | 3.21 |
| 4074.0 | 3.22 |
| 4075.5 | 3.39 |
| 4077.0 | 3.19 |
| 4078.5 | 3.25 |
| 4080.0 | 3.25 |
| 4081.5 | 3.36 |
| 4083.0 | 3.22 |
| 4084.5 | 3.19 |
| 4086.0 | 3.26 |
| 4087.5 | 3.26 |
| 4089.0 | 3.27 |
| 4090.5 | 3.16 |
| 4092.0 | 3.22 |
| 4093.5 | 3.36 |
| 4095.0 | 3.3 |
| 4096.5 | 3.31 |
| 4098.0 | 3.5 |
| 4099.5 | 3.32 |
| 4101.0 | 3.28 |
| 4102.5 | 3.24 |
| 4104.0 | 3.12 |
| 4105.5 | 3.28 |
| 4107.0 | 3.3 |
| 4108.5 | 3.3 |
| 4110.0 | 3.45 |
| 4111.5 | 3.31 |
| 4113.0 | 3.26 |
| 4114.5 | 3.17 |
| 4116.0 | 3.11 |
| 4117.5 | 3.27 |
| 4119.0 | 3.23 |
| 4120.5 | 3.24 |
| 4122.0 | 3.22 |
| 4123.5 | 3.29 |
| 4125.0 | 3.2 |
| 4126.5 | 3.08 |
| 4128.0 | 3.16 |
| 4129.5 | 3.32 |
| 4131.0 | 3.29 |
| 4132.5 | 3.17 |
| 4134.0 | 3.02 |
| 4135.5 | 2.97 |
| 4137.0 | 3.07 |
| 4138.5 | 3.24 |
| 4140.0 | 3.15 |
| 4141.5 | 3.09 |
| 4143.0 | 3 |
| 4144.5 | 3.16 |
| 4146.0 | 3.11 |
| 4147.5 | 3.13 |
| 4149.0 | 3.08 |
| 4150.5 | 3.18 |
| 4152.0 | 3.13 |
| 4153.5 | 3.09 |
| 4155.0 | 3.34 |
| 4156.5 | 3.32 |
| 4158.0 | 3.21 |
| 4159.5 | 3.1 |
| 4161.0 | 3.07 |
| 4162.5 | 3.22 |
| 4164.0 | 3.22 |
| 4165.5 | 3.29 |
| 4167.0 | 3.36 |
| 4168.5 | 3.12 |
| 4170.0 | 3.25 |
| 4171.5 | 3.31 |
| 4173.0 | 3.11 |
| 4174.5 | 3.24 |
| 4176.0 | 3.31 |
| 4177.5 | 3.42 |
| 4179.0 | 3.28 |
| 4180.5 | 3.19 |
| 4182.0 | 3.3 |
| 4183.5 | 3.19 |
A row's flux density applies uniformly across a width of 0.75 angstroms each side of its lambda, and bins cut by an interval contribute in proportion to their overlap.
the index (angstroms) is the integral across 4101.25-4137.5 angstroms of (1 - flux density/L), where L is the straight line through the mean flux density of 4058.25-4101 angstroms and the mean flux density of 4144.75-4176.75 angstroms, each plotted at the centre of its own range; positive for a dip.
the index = 0.4 angstroms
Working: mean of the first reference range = 3.29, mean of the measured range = 3.21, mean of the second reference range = 3.2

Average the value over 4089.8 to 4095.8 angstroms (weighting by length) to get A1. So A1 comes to 3.26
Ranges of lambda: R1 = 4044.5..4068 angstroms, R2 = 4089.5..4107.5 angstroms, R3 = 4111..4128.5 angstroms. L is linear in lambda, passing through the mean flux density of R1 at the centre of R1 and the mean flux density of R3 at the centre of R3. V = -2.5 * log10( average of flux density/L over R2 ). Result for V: -0.01 mag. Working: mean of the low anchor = 3.3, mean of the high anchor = 3.21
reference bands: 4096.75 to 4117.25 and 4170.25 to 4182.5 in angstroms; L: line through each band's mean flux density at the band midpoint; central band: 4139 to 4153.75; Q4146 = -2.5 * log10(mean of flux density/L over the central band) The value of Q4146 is 0.054 mag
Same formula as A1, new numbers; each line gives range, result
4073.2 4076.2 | 3.3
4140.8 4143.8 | 3.05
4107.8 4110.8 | 3.38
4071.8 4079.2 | 3.25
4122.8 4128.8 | 3.18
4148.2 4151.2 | 3.13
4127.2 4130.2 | 3.24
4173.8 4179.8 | 3.31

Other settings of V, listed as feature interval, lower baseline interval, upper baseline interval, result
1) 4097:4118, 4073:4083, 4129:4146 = -0.03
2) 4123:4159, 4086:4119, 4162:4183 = 0.04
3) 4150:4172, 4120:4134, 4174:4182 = 0.02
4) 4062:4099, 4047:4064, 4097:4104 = 0.01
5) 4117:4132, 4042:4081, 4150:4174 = 0.00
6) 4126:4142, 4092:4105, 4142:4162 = 0.02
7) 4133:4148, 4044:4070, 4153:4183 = 0.05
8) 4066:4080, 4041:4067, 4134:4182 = 0.00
